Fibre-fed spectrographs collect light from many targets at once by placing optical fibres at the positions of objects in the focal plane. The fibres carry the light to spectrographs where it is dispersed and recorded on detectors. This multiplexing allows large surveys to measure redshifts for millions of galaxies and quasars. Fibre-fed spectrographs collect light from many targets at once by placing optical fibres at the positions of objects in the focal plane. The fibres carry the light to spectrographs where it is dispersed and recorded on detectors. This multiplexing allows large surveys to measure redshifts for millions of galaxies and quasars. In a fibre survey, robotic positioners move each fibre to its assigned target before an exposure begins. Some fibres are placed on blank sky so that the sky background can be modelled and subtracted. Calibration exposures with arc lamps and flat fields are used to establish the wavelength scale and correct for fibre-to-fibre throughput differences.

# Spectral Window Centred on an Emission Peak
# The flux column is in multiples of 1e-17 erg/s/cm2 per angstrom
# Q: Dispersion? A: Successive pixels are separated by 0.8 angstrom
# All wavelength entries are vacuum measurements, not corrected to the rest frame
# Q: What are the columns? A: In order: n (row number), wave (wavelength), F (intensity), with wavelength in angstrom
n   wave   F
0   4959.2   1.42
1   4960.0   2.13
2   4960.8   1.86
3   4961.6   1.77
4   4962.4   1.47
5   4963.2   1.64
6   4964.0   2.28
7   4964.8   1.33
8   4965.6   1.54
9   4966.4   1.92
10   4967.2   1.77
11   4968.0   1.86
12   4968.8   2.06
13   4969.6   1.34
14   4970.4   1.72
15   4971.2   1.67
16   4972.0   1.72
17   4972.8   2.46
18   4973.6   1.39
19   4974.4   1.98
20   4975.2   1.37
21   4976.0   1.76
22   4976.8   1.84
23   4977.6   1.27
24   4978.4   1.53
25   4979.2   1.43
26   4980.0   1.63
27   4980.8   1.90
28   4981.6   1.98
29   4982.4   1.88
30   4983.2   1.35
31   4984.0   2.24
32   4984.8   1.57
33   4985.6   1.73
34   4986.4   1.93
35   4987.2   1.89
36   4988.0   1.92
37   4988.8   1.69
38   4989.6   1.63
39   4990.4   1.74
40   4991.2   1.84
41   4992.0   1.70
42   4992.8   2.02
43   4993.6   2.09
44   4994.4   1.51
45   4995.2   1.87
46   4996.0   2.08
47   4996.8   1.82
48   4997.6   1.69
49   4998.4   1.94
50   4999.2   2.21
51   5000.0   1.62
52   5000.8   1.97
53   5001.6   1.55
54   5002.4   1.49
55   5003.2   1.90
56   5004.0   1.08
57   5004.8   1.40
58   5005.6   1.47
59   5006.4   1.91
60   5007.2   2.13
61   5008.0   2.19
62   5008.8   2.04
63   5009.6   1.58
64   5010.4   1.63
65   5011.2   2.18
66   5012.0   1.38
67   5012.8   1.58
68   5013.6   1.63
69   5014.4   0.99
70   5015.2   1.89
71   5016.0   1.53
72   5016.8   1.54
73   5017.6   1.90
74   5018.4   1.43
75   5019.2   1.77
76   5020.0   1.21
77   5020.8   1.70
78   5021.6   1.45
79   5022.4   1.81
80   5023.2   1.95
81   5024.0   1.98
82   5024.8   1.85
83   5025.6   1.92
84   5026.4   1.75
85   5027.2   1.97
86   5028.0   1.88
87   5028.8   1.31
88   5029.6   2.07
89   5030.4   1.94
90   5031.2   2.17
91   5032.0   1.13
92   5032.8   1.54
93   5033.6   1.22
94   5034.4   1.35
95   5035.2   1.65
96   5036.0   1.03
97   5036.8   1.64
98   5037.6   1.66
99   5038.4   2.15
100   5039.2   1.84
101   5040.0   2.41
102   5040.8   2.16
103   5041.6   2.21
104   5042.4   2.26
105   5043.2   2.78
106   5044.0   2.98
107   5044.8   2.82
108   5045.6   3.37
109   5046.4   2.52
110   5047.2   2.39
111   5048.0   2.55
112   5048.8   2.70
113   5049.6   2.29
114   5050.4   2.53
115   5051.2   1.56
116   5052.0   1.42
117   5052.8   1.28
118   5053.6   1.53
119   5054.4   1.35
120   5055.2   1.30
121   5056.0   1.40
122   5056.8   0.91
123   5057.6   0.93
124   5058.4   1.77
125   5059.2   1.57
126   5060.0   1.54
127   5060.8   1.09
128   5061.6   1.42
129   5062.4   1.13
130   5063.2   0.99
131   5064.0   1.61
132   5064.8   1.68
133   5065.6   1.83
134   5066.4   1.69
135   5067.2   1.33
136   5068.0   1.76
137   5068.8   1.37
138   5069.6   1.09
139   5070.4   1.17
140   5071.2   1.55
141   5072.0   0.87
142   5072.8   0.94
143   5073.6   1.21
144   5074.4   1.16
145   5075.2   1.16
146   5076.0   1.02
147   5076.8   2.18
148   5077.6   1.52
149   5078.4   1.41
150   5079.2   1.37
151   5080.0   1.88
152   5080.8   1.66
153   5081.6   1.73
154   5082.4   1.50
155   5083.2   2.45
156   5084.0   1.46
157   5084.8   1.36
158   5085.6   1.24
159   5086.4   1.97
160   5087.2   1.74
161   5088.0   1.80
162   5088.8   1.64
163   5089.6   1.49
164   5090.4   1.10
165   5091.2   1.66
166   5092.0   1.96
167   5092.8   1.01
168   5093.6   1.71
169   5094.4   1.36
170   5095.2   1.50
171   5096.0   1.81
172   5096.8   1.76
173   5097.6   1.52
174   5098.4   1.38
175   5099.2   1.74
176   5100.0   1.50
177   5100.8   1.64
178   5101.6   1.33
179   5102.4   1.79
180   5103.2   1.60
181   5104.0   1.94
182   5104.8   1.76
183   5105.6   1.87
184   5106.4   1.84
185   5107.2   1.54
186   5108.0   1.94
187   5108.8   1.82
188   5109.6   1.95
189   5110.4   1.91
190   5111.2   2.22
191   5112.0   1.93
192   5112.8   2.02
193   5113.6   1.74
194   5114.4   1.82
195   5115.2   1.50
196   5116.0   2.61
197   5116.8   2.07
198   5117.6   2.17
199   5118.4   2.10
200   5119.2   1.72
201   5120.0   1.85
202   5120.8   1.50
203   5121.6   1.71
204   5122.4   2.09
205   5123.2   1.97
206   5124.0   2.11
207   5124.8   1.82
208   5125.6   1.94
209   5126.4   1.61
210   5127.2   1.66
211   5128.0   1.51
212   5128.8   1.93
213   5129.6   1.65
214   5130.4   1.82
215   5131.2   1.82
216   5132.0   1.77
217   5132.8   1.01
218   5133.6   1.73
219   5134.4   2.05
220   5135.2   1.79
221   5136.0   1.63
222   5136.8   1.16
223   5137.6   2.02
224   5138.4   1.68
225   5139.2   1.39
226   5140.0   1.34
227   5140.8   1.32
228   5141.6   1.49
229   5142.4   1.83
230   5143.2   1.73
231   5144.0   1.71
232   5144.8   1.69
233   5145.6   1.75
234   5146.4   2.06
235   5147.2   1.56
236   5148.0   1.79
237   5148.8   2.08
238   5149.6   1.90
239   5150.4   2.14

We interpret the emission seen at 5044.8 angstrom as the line [O II]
